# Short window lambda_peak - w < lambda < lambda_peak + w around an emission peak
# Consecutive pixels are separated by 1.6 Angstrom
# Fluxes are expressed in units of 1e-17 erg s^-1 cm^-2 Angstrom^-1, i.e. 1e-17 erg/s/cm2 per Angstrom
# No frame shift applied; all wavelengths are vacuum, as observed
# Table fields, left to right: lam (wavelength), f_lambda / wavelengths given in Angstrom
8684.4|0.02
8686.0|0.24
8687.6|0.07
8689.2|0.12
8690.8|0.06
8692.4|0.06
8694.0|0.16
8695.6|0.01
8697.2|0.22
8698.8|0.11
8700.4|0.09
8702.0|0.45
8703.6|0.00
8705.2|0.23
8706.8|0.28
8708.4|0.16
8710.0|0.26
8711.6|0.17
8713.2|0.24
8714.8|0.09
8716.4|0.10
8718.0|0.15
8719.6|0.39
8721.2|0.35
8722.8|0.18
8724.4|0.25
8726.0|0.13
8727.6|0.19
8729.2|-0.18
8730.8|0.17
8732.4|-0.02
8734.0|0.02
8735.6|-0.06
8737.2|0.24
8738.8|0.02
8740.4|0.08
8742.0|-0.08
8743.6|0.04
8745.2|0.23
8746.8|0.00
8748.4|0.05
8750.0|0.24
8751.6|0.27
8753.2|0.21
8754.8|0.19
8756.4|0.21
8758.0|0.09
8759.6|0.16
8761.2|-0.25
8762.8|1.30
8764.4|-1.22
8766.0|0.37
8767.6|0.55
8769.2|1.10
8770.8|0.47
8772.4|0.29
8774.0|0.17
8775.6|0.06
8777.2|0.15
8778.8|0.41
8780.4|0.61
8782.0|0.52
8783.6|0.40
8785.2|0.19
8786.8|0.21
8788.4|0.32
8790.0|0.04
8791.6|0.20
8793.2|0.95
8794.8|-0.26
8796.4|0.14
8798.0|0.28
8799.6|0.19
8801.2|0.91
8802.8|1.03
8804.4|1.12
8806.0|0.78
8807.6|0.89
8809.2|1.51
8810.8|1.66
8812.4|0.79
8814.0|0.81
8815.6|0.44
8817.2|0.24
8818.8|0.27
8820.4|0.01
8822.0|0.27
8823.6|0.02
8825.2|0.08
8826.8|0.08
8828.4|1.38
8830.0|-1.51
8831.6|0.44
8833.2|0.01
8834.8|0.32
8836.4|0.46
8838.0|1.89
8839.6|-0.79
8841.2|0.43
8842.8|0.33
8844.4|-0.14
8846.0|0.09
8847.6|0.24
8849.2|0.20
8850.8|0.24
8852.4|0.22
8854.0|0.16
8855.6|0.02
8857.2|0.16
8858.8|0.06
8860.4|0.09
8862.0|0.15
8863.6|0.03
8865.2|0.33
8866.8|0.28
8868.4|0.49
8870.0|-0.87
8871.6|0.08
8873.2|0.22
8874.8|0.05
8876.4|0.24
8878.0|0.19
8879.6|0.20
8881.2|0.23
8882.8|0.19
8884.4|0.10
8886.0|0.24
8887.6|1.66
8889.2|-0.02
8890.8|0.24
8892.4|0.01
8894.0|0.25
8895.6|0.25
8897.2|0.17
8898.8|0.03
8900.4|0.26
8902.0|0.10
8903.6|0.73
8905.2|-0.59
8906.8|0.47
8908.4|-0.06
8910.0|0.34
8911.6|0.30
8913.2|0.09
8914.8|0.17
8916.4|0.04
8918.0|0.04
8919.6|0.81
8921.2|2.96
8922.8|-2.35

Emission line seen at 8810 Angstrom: [O II]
